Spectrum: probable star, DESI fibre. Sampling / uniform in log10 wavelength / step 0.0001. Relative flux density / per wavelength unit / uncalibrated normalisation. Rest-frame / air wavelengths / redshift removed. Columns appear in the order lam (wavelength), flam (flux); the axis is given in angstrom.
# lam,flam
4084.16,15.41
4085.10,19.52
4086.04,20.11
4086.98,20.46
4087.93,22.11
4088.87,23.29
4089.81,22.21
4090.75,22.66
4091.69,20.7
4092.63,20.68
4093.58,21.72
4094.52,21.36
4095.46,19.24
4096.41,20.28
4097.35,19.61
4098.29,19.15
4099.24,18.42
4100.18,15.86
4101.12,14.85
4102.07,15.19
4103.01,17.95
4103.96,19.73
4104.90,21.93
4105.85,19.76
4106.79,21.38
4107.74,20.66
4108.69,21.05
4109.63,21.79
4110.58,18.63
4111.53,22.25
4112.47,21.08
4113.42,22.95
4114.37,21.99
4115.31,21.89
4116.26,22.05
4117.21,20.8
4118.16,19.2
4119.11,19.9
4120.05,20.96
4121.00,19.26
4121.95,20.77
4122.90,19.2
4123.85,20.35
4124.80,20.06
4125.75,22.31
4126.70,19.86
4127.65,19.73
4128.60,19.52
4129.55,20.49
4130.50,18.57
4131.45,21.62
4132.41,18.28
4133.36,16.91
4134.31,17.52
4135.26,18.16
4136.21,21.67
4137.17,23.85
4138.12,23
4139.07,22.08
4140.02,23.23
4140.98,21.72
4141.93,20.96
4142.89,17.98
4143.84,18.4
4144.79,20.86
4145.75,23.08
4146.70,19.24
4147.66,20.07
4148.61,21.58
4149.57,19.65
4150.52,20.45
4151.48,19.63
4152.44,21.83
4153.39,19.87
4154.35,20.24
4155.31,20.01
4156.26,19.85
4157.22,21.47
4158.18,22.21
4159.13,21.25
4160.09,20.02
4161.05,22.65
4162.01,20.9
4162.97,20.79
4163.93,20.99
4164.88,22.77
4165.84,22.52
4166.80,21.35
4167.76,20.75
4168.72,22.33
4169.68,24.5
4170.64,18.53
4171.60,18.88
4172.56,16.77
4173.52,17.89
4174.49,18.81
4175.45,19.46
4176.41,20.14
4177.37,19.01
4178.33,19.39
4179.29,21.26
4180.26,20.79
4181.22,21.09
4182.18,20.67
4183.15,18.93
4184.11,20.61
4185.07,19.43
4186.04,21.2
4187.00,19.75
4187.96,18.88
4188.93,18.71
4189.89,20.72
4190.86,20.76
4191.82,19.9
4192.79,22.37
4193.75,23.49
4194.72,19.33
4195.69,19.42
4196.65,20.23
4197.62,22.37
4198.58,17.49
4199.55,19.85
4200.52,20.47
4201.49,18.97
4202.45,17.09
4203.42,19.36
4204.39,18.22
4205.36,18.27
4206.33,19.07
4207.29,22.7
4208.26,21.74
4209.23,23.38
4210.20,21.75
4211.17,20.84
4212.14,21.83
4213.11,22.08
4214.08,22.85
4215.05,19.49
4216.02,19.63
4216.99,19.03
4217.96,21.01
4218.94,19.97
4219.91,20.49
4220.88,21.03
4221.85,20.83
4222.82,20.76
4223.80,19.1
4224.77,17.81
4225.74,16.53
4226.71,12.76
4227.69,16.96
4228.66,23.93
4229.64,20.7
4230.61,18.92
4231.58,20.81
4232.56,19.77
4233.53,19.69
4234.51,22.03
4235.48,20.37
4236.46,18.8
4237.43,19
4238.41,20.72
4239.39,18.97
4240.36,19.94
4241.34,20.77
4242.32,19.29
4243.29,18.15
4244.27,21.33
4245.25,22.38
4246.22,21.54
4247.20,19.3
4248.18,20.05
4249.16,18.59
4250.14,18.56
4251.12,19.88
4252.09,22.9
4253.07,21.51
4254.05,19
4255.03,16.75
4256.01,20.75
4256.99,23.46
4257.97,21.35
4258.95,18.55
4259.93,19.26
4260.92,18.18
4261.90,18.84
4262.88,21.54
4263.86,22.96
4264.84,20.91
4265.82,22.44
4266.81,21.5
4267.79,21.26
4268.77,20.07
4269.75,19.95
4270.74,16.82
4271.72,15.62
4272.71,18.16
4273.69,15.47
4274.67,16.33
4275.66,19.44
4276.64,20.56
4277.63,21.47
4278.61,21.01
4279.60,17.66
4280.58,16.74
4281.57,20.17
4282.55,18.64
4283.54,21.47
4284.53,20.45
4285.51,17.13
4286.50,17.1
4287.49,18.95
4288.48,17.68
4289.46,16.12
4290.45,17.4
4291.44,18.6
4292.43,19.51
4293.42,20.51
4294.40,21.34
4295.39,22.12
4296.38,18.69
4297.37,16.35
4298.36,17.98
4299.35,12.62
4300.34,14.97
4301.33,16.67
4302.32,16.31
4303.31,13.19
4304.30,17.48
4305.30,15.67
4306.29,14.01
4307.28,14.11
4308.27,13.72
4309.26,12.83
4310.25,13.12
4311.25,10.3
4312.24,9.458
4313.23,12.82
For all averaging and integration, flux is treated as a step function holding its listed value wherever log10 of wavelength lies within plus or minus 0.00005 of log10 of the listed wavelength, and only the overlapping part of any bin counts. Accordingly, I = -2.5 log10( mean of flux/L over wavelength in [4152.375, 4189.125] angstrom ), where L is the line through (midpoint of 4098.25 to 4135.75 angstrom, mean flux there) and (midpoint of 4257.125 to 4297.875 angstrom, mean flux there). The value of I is -0.04 mag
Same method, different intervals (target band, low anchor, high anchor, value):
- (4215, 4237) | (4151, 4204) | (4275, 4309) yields -0.019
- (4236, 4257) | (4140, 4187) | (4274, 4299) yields -0.033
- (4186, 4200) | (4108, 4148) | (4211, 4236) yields -0.007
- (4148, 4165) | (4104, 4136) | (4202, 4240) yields -0.035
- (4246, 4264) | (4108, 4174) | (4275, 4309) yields -0.091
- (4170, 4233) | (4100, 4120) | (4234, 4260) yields 0.011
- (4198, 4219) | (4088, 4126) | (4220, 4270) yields -0.008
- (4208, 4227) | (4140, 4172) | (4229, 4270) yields 0.015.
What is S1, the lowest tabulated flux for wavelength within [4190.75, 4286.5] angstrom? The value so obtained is 12.76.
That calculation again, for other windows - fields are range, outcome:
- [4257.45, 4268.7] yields 18.18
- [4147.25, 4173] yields 16.77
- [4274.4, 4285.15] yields 16.33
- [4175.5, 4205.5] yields 17.09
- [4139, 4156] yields 17.98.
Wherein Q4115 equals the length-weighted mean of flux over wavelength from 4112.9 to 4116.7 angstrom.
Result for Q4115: 22.2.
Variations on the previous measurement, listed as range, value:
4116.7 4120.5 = 20.2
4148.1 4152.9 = 20.6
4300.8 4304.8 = 15.9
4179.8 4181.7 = 21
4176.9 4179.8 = 19.9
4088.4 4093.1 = 21.9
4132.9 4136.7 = 18.6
